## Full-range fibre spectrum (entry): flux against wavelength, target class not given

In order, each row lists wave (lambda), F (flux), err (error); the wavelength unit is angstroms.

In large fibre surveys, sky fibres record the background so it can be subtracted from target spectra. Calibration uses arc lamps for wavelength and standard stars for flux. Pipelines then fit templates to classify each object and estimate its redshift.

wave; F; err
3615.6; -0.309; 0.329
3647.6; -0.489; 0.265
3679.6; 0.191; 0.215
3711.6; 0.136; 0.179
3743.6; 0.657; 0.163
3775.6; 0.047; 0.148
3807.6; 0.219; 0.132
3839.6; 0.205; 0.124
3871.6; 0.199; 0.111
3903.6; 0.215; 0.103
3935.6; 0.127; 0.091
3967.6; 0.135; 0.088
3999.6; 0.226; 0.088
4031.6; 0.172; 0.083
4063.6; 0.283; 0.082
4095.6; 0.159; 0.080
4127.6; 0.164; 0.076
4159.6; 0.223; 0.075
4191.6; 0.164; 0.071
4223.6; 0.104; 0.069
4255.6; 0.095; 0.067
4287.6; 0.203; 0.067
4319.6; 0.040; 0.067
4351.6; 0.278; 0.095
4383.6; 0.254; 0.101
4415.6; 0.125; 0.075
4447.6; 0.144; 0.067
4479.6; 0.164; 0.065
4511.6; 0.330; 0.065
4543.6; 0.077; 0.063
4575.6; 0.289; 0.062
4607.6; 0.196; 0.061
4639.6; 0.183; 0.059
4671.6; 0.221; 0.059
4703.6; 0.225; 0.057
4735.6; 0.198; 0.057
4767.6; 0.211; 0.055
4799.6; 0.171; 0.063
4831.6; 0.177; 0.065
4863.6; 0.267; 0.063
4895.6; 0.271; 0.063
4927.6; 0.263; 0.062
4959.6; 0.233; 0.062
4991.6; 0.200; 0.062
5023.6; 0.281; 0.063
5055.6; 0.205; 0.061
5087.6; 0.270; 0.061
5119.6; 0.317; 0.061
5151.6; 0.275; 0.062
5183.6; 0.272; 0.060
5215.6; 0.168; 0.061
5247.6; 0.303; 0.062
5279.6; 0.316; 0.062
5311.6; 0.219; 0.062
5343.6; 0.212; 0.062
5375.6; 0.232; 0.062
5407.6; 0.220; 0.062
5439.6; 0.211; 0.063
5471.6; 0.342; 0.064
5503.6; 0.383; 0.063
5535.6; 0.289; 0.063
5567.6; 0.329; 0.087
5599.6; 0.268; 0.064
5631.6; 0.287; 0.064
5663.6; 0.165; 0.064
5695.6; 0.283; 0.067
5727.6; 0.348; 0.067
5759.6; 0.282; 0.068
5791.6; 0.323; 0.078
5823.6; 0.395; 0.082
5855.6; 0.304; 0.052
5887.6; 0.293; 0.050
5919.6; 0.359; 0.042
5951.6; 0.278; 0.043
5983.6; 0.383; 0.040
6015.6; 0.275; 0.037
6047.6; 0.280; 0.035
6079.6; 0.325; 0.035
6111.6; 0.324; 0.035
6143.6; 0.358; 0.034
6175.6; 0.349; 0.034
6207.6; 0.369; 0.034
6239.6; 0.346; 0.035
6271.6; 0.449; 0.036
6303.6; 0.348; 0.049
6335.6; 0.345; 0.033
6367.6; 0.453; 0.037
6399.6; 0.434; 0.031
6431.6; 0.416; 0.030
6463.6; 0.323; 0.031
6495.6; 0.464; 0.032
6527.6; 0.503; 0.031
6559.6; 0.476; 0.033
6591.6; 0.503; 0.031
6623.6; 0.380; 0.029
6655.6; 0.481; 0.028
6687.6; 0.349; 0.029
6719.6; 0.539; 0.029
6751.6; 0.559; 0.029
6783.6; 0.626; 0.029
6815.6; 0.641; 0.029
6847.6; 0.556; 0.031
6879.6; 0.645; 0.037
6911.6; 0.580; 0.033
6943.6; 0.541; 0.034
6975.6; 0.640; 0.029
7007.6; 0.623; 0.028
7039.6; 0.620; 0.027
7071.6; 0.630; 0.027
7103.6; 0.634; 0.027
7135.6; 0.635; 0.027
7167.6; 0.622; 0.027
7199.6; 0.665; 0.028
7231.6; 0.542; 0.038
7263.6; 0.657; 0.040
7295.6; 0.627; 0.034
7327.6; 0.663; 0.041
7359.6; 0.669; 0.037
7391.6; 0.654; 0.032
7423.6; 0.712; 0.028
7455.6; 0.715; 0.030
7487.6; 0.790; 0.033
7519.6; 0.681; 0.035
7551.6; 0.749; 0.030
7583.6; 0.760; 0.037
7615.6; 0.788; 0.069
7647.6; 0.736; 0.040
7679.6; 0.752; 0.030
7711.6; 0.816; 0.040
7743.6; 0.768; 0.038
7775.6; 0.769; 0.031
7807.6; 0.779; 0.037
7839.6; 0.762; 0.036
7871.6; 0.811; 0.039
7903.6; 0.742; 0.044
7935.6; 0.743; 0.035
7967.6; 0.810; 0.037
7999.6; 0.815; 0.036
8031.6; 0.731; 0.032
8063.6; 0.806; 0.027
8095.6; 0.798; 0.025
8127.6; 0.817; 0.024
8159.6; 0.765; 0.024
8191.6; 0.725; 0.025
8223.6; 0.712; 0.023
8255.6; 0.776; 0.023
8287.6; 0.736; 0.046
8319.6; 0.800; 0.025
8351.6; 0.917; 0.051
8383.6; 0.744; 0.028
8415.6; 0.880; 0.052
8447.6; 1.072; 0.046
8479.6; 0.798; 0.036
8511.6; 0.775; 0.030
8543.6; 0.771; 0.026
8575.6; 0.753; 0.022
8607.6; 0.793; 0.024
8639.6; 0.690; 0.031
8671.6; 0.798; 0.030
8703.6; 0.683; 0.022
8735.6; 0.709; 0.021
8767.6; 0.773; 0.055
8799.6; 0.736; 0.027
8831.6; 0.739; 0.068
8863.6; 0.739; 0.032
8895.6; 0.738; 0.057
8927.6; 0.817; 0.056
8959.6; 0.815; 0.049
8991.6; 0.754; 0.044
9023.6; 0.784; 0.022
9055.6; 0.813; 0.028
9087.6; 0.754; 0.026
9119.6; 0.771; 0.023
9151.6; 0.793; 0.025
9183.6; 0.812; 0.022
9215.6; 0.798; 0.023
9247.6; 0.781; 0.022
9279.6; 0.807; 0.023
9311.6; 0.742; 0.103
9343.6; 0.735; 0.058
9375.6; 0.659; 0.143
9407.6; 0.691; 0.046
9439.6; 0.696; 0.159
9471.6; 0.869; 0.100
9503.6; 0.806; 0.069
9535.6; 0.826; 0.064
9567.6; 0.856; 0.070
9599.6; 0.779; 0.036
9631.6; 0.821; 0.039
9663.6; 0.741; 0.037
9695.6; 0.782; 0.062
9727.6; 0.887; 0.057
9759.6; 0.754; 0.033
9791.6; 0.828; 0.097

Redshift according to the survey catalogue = 0.685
